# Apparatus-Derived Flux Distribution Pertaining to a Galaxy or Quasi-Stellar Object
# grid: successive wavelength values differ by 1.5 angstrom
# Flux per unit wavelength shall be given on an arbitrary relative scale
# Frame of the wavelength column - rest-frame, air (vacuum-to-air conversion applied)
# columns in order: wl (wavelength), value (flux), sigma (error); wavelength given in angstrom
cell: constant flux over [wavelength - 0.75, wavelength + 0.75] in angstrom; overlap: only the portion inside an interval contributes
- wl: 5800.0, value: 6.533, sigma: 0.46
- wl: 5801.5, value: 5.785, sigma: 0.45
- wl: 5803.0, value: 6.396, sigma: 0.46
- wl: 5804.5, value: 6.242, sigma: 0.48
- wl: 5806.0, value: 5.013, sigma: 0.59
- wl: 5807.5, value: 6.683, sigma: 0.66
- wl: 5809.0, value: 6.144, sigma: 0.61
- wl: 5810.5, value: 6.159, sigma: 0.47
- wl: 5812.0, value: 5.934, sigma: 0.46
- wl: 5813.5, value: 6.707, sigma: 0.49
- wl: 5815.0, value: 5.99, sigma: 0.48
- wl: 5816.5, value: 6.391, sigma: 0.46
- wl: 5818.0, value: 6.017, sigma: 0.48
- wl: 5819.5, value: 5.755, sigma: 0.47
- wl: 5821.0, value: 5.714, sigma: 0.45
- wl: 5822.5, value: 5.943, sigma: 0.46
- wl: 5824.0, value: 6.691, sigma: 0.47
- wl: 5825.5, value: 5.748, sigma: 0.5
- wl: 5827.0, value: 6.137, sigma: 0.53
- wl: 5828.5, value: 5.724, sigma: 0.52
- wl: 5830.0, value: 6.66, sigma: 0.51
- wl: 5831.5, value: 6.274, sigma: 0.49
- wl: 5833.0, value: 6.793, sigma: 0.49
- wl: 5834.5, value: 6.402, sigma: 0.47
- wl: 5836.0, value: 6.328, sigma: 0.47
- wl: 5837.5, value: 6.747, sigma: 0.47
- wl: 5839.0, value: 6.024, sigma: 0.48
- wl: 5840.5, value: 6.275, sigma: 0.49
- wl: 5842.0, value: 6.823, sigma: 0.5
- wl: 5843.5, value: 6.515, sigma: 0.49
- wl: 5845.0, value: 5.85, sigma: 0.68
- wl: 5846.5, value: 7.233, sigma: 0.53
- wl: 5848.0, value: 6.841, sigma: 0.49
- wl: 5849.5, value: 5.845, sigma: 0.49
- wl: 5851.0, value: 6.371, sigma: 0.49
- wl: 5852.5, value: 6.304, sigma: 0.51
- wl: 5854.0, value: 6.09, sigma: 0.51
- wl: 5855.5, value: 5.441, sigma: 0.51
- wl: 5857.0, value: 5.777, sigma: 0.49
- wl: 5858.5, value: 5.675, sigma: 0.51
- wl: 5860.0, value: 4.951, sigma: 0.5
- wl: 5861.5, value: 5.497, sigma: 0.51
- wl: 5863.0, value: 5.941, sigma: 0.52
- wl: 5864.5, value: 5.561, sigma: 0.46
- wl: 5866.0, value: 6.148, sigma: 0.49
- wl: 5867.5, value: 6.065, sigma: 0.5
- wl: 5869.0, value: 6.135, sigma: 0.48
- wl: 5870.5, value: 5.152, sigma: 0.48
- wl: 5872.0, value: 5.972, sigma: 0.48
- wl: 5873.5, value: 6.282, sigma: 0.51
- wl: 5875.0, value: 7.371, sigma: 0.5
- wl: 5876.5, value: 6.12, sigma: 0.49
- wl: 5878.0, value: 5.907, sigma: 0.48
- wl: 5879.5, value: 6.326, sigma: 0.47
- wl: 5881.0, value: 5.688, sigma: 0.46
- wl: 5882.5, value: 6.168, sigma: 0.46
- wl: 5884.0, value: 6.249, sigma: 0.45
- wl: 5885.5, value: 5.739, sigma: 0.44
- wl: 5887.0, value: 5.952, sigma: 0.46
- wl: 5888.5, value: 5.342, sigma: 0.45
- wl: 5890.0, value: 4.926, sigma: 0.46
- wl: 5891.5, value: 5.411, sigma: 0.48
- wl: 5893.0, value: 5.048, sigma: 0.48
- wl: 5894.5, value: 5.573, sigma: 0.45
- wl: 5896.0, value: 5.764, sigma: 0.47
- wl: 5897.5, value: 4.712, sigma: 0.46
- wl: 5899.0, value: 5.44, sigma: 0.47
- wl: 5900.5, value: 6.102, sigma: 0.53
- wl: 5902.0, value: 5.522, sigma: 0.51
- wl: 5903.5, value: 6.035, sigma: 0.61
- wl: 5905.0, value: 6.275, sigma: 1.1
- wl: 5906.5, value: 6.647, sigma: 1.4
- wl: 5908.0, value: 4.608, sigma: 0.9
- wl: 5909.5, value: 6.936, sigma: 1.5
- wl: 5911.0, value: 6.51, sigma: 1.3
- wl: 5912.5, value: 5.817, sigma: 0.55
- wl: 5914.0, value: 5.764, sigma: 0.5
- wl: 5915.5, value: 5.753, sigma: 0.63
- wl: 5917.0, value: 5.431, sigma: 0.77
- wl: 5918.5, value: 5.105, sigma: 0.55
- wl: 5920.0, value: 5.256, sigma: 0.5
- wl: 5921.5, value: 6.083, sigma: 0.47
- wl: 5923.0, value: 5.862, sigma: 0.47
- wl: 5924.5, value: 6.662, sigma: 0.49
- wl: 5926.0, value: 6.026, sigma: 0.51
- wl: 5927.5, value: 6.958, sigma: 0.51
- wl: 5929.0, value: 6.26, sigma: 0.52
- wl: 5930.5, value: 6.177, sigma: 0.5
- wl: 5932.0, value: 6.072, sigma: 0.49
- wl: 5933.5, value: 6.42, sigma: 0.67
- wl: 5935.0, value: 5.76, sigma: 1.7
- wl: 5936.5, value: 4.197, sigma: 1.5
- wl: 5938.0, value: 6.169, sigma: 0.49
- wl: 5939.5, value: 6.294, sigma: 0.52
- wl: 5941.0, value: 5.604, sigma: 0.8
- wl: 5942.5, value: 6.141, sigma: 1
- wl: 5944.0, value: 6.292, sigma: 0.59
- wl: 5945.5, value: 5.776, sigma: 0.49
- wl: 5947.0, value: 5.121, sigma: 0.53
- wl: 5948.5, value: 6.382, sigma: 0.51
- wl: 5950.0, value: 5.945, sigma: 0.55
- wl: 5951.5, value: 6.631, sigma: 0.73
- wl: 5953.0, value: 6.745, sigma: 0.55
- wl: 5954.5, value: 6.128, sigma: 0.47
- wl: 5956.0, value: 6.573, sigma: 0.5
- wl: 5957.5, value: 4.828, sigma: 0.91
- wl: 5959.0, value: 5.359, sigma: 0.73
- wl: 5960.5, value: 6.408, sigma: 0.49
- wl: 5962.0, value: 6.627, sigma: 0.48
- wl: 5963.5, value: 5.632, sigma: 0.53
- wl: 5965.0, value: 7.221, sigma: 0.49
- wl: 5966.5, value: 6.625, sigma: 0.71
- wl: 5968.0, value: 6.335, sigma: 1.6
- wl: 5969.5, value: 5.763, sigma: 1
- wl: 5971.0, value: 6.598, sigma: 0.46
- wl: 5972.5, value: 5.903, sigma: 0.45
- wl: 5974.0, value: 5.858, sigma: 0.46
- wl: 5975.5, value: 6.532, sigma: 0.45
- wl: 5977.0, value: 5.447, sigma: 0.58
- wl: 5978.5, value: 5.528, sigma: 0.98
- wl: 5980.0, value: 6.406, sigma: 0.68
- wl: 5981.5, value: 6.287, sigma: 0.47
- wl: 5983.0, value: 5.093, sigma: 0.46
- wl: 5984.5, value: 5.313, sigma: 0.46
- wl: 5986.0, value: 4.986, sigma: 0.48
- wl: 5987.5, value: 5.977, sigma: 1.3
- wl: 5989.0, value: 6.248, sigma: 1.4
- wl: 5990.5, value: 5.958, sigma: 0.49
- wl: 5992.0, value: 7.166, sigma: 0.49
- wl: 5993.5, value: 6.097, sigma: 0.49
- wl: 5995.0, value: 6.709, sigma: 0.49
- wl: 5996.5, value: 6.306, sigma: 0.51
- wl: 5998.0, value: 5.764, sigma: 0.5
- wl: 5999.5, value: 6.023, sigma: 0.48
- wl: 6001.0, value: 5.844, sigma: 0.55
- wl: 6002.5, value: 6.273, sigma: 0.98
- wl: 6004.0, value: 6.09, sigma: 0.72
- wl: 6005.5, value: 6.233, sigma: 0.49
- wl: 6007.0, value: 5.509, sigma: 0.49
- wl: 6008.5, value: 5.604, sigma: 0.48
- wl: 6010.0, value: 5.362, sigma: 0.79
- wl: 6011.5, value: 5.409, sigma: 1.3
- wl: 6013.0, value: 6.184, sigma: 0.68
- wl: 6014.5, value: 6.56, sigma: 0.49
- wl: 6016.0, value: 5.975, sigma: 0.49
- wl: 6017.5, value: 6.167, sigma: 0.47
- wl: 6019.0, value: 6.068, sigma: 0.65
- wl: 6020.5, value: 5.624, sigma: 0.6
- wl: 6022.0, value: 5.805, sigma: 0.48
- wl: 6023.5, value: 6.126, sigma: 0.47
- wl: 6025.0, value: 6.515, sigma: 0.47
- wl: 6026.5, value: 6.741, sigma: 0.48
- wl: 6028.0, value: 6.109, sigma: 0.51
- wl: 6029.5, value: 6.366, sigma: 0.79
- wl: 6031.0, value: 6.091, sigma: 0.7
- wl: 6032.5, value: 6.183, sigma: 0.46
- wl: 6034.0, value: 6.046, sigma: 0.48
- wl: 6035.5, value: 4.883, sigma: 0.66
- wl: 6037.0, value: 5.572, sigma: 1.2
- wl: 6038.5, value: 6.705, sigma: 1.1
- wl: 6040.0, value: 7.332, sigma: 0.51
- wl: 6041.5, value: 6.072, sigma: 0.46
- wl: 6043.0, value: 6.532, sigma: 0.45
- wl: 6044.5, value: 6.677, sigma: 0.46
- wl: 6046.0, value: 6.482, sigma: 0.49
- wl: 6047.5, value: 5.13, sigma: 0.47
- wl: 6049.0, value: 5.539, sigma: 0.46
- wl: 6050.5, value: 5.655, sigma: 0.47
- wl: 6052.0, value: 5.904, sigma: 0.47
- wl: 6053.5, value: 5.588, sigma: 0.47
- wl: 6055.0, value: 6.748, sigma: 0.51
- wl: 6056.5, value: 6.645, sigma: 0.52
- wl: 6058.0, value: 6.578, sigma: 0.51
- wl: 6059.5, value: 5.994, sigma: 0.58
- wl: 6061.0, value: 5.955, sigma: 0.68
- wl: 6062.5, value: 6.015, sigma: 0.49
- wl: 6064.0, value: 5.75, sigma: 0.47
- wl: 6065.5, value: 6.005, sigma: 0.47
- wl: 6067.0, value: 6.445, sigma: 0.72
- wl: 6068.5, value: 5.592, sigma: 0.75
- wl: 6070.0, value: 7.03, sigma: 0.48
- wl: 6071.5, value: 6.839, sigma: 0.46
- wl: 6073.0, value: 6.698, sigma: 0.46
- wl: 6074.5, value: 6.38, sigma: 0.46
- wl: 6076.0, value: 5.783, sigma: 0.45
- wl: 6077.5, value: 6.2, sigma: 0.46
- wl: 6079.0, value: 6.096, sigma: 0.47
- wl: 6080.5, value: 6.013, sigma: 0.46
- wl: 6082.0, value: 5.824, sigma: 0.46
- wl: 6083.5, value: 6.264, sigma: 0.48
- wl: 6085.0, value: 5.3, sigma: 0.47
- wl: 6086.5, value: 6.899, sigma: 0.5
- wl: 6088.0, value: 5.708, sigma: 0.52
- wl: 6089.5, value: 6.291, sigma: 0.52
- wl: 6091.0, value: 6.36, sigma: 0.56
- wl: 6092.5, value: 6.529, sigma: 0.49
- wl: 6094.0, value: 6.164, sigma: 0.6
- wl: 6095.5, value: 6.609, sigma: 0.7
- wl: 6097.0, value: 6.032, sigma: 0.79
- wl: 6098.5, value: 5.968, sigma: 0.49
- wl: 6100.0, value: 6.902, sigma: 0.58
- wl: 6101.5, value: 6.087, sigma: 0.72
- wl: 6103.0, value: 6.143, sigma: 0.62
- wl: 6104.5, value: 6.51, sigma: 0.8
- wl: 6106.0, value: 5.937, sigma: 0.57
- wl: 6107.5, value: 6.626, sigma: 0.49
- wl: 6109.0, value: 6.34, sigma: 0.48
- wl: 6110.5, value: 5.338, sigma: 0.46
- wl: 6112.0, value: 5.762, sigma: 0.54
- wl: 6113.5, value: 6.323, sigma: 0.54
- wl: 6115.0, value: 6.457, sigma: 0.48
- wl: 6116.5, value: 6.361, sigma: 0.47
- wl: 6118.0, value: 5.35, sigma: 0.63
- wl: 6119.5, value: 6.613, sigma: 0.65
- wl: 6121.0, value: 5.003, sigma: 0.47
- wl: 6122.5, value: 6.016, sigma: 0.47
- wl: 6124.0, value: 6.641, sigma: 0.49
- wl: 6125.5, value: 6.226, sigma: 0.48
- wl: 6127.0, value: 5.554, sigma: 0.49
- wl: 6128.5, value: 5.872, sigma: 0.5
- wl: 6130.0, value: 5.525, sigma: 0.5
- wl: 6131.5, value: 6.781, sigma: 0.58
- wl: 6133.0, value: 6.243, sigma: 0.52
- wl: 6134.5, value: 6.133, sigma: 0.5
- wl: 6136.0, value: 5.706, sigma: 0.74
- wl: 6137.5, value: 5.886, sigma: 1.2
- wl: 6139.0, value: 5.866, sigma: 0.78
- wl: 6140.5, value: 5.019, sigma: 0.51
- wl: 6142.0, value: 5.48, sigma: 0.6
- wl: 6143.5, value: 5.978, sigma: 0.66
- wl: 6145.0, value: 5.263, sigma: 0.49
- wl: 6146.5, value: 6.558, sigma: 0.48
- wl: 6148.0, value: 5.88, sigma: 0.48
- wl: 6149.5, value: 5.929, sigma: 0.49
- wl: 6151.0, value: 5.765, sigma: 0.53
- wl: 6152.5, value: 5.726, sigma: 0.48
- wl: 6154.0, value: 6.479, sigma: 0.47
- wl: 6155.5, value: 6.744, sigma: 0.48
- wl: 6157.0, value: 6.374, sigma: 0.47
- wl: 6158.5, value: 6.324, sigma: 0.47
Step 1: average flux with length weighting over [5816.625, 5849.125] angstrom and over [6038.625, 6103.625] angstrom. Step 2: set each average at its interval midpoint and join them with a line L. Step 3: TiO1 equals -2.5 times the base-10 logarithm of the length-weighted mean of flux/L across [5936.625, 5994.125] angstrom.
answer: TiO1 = 0.04 mag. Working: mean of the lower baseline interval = 6.31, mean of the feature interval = 6.03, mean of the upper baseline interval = 6.21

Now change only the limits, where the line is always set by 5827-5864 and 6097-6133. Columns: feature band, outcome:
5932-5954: 0.03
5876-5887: 0.03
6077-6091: 0.01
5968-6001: 0.02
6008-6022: 0.04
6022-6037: 0.01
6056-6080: -0.02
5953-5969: -0.01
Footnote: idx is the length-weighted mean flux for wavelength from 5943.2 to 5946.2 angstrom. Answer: 6.04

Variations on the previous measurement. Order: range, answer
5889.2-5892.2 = 5.17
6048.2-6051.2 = 5.59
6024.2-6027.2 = 6.62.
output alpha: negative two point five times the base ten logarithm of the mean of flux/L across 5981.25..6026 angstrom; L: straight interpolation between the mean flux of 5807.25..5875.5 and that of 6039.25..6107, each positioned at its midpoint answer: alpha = 0.04 mag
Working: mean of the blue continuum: 6.15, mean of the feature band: 5.98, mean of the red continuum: 6.21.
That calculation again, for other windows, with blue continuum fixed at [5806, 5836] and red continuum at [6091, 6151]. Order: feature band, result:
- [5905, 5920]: 0.055 mag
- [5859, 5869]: 0.079 mag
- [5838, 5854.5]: -0.039 mag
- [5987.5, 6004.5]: -0.021 mag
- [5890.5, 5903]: 0.130 mag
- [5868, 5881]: 0.004 mag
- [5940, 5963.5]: 0.016 mag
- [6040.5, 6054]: 0.016 mag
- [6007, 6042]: 0.006 mag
